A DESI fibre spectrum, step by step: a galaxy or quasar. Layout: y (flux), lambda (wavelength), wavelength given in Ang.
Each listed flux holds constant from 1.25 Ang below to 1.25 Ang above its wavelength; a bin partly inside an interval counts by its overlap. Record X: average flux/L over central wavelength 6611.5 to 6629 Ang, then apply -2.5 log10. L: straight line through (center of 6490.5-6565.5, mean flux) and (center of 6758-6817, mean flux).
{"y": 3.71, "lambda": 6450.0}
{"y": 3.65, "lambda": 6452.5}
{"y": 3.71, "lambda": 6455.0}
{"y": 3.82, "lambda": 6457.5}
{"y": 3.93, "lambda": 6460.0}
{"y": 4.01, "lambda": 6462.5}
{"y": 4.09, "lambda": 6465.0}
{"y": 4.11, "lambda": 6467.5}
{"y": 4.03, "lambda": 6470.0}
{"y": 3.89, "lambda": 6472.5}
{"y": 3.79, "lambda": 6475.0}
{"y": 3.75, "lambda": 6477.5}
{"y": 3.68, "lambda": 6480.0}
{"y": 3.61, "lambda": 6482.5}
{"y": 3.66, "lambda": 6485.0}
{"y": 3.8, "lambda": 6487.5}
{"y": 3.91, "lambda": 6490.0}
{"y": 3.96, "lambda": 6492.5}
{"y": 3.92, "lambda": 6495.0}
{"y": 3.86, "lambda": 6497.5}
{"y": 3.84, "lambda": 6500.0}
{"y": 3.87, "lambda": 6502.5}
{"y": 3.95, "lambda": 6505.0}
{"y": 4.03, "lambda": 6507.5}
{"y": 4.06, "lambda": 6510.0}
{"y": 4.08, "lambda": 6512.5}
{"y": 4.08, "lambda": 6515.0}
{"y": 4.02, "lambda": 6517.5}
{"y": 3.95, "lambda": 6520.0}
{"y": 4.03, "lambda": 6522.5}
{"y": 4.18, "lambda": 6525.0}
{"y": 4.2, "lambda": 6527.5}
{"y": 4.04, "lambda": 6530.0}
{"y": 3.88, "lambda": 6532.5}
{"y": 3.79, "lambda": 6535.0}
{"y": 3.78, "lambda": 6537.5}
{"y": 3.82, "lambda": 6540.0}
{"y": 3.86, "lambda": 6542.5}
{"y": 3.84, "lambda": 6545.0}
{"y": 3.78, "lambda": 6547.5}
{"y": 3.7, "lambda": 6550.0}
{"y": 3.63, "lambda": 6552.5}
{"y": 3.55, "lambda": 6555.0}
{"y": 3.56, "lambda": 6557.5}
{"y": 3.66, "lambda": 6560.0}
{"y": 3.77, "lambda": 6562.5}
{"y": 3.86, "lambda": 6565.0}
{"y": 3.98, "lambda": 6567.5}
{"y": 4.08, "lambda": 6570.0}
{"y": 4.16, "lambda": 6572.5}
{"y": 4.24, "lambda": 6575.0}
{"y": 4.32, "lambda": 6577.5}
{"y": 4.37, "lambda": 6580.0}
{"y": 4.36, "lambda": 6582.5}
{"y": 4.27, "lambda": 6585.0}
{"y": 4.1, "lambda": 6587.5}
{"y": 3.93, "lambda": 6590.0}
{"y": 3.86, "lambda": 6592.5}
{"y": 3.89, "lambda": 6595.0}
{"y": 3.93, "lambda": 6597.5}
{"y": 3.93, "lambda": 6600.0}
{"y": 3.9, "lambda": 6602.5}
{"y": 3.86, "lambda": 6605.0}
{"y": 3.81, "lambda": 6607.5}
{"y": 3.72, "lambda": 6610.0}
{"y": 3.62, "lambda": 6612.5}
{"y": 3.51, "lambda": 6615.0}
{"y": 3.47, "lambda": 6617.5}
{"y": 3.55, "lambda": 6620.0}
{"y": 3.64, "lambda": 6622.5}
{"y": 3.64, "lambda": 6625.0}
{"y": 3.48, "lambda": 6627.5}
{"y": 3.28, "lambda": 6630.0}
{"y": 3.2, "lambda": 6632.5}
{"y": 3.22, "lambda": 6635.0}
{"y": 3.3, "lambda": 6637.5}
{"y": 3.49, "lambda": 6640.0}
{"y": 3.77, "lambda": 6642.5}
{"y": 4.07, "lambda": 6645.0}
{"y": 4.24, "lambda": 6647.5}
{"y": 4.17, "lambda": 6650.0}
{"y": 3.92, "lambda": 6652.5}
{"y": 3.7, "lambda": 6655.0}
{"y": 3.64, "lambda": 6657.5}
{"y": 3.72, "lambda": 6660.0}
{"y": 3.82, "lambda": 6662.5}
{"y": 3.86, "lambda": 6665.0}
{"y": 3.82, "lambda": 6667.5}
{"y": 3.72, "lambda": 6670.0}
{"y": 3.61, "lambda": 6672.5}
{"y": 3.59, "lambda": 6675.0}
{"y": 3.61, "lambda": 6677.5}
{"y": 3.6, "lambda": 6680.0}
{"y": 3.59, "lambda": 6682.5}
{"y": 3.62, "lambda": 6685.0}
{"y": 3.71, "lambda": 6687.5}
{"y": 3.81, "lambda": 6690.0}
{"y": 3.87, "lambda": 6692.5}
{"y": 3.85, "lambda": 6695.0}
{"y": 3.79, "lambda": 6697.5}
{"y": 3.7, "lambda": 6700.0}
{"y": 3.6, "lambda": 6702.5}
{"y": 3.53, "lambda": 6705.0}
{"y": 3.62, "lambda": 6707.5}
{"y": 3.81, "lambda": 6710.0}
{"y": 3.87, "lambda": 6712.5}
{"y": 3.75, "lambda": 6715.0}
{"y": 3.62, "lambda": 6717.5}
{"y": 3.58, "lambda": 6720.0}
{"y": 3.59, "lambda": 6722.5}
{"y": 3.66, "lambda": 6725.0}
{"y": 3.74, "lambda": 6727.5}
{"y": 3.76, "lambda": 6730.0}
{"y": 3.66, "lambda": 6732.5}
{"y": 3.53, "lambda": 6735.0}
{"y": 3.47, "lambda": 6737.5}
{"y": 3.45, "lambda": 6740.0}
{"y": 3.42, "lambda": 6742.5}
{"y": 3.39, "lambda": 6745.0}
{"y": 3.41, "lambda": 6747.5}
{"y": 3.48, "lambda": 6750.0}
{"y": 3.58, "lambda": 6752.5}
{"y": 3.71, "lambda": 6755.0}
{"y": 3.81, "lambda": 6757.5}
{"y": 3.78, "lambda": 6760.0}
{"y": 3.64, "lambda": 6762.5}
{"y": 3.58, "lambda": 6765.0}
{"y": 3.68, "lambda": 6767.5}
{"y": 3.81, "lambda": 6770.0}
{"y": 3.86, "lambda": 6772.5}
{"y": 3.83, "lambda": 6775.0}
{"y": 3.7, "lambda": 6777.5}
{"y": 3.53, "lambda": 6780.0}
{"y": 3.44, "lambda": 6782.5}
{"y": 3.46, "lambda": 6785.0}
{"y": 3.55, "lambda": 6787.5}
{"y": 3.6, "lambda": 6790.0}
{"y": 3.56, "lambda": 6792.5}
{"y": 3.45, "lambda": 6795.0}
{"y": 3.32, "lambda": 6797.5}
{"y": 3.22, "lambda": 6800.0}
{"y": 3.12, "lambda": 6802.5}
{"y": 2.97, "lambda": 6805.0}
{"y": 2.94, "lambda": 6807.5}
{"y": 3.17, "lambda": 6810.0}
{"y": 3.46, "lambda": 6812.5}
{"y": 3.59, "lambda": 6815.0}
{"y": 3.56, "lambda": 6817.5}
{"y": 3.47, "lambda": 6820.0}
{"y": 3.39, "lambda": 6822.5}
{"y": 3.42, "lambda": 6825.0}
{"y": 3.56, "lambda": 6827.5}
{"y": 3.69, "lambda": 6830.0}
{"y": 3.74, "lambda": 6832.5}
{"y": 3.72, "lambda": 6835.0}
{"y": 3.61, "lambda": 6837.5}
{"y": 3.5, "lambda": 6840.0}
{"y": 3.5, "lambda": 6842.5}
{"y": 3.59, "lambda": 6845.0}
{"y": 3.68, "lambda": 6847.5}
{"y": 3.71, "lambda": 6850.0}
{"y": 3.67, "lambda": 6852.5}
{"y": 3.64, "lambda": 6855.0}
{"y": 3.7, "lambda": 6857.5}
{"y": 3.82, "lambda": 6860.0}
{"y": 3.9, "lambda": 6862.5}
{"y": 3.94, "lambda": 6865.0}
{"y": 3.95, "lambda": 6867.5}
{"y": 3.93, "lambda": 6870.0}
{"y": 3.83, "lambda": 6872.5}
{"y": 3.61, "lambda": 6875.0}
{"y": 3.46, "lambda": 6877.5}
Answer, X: 0.06 mag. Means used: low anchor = 3.89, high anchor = 3.49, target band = 3.55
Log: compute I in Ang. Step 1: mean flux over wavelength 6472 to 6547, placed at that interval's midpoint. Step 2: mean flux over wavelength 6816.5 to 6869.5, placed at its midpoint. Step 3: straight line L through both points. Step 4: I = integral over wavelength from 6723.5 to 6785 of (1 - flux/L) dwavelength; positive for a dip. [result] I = 1.8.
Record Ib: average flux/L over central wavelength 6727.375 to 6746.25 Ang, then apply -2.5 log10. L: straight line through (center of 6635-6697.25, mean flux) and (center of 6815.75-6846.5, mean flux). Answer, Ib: 0.04 mag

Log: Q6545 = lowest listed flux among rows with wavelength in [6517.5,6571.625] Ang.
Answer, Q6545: 3.55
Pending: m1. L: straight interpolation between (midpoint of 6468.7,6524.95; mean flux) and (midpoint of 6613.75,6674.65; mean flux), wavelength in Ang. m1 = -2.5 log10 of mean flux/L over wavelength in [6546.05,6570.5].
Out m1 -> 0.02 mag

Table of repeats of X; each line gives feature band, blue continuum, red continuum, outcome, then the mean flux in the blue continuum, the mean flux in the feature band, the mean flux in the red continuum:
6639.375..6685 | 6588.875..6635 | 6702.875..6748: -0.04 mag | 3.67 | 3.77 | 3.61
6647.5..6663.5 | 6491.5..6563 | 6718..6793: -0.04 mag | 3.89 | 3.86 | 3.61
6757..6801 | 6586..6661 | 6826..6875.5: 0.03 mag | 3.72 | 3.6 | 3.71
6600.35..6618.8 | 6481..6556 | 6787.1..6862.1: 0.02 mag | 3.89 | 3.71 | 3.5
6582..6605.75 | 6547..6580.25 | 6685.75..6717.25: -0.04 mag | 3.89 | 3.99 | 3.74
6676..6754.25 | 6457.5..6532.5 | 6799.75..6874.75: 0.02 mag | 3.94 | 3.63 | 3.57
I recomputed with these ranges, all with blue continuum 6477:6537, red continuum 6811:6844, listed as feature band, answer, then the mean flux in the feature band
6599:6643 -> 2.55 Ang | 3.57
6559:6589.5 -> -2.00 Ang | 4.1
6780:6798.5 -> 0.56 Ang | 3.49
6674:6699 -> 0.07 Ang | 3.71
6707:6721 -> -0.12 Ang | 3.72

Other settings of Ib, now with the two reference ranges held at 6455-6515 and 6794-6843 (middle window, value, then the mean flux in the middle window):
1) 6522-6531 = -0.08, 4.12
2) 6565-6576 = -0.09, 4.08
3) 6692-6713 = -0.04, 3.73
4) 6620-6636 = 0.08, 3.42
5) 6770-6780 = -0.09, 3.76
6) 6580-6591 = -0.12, 4.19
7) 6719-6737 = -0.03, 3.64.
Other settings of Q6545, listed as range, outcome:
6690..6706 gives 3.53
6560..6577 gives 3.66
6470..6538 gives 3.61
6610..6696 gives 3.2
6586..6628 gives 3.47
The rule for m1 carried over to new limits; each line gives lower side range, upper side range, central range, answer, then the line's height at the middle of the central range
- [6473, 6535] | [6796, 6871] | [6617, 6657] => 0.04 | 3.77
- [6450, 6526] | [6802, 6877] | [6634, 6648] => 0.03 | 3.76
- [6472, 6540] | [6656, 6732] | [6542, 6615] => -0.02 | 3.83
